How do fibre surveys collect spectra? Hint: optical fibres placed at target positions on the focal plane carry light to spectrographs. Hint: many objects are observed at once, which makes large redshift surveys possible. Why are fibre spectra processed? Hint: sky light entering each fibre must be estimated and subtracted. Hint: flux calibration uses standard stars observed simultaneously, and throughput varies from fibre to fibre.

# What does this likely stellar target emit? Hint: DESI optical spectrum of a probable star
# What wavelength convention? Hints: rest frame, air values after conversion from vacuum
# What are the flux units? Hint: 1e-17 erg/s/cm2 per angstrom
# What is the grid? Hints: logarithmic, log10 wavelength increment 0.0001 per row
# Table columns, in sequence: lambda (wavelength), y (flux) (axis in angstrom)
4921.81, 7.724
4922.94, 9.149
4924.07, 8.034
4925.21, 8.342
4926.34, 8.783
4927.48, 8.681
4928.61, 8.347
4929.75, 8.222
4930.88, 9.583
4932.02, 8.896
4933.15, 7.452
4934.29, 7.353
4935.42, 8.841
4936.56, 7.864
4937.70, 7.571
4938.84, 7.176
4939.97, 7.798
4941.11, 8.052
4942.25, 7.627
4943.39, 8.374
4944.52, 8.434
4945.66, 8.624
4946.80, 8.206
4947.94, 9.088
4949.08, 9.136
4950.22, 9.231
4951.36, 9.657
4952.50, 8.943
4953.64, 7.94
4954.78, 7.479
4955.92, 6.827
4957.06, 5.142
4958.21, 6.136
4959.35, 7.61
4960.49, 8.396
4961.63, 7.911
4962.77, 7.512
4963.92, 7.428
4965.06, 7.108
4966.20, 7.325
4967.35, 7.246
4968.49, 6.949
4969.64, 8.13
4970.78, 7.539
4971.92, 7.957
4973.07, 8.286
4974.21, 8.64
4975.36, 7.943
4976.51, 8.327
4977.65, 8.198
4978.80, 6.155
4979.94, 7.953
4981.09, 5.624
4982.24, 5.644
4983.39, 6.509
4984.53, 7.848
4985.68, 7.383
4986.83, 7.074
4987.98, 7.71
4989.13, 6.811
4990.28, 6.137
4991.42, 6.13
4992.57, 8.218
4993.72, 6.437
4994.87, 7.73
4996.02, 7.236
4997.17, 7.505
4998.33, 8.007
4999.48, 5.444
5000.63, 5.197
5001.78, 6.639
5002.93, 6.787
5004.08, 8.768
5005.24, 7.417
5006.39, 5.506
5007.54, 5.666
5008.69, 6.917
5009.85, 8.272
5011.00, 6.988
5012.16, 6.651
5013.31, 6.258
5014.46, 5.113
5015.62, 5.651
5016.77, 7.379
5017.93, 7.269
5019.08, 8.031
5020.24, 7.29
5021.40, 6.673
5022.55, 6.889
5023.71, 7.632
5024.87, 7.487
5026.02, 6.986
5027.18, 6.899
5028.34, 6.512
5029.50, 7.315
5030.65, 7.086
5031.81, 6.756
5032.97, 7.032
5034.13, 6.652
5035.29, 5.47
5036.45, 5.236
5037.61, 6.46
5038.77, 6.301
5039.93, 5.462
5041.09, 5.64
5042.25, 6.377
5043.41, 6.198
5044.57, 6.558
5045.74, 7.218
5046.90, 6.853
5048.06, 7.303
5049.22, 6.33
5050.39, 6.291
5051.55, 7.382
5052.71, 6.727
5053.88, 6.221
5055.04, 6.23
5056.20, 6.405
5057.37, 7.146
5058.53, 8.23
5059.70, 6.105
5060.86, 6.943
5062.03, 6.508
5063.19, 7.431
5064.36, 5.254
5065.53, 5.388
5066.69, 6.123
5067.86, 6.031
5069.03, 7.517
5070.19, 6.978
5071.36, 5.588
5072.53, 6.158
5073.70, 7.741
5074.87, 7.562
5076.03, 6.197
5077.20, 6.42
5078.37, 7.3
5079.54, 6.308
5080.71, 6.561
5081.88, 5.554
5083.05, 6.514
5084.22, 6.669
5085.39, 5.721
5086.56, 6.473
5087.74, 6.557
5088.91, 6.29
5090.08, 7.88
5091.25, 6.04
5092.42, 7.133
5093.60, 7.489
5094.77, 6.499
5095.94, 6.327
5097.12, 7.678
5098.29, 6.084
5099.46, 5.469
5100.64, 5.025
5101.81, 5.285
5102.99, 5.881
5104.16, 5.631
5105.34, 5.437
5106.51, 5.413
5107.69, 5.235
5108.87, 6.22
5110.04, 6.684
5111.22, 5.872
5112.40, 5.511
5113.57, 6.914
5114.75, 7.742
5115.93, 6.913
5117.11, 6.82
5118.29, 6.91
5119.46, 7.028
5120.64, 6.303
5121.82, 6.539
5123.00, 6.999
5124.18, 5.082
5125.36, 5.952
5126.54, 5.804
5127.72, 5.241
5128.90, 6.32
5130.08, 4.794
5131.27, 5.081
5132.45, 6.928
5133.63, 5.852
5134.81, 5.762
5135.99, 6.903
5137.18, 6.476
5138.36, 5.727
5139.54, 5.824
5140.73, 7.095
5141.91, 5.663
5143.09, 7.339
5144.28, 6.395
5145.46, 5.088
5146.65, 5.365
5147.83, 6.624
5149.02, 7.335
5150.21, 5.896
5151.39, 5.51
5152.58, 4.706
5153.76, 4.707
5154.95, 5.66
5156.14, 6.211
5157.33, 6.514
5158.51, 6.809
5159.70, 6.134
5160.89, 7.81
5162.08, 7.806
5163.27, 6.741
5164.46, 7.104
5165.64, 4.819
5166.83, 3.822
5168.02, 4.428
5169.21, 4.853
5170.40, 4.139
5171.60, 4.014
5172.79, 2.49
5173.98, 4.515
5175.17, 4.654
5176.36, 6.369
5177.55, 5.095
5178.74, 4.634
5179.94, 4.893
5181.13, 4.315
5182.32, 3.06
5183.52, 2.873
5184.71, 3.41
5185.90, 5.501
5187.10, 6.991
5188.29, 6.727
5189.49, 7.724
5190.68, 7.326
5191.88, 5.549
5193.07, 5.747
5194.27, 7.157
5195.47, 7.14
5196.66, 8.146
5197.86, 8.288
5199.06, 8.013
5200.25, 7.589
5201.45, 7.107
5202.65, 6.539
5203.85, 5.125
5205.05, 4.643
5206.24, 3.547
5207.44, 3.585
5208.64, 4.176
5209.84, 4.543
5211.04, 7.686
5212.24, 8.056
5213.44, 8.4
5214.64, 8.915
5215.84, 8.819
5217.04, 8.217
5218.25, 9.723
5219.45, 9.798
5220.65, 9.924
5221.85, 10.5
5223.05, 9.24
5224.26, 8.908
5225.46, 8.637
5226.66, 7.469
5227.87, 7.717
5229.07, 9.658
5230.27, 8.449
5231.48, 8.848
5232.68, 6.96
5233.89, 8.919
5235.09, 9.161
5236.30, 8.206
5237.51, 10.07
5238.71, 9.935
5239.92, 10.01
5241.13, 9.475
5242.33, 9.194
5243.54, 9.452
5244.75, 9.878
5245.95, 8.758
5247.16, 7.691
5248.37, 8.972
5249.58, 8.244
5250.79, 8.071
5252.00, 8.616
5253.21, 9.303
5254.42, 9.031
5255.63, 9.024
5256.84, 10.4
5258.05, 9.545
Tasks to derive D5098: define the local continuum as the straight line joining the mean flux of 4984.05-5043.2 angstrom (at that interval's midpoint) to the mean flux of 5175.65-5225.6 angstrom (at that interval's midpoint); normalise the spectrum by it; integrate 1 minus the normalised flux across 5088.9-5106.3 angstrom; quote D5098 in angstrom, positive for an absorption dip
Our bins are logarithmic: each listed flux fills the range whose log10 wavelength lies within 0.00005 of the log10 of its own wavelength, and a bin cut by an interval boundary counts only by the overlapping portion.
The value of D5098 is 1.28 angstrom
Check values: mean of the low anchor 6.78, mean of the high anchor 6.71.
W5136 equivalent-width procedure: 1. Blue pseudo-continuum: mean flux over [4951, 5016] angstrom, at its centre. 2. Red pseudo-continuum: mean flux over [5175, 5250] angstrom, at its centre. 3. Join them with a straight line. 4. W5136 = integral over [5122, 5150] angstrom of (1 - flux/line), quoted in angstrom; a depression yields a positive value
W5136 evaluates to 4.7 angstrom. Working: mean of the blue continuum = 7.15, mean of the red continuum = 7.39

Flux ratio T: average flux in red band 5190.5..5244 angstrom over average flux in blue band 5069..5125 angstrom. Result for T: 1.23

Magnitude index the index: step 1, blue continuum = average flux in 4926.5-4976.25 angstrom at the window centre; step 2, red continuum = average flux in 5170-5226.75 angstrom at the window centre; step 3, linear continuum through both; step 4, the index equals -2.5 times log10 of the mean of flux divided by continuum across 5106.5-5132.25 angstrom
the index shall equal 0.13 mag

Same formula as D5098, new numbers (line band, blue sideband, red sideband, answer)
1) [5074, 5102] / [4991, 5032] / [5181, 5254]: 2.7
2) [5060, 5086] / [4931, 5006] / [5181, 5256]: 3.9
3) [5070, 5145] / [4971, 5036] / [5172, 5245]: 8.2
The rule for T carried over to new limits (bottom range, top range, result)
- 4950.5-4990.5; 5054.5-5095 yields 0.89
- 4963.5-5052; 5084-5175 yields 0.87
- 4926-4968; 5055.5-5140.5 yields 0.79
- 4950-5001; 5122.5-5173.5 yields 0.79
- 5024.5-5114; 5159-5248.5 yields 1.09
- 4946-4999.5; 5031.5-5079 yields 0.87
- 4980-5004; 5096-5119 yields 0.90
